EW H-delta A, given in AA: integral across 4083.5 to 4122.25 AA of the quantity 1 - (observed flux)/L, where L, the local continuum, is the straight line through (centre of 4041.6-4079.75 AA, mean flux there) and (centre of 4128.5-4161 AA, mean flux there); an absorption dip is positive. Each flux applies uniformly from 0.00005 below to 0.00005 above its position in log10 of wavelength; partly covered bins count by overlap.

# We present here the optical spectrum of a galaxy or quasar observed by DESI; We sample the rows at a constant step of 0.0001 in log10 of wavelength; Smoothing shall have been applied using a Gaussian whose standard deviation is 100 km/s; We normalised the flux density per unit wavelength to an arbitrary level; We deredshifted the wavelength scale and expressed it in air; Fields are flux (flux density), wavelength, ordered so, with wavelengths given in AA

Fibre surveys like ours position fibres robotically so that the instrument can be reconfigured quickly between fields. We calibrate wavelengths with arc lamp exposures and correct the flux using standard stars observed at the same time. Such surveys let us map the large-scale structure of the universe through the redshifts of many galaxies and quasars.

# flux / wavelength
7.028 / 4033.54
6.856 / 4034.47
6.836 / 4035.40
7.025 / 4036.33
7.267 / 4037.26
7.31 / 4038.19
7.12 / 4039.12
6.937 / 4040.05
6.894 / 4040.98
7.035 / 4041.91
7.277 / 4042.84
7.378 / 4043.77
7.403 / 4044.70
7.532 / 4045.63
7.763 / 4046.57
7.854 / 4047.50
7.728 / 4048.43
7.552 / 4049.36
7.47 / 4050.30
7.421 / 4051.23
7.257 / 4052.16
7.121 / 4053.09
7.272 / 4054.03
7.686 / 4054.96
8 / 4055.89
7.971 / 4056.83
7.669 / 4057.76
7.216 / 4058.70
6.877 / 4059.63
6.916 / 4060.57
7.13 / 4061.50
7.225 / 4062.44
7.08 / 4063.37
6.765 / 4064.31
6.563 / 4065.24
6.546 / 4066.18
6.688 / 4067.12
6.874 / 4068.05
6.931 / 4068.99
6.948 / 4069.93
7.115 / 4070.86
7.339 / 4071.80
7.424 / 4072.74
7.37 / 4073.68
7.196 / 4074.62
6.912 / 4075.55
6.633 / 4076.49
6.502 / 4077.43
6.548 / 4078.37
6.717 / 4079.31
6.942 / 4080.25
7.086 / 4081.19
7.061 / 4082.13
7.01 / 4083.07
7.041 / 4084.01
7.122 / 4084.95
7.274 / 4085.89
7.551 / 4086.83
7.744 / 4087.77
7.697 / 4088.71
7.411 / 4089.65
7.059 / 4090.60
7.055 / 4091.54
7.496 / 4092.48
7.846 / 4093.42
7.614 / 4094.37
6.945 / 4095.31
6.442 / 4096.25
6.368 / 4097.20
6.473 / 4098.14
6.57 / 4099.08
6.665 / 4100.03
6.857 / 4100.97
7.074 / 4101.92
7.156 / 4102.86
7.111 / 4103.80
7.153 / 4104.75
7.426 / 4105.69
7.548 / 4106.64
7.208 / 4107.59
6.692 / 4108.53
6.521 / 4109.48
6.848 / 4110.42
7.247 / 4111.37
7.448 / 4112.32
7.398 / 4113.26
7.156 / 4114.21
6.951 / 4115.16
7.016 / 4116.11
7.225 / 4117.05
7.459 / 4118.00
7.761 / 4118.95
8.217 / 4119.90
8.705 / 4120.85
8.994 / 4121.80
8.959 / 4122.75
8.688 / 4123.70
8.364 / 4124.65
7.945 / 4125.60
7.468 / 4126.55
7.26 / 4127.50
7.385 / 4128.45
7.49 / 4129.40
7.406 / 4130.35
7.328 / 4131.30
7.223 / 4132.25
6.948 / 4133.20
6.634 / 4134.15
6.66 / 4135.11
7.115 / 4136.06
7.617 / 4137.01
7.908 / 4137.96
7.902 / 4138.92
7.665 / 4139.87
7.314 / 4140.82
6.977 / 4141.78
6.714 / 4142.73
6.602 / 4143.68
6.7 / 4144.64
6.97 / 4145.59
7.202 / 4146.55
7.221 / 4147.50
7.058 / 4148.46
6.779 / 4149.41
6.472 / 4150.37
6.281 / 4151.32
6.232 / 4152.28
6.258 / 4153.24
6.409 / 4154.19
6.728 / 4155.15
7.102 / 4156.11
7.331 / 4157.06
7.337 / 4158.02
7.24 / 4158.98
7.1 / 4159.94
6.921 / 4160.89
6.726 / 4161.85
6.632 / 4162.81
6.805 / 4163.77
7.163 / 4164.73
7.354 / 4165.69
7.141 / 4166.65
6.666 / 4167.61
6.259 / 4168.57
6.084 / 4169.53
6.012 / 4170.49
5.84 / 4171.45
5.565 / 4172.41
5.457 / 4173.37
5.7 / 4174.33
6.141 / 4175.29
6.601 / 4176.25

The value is -0.79 AA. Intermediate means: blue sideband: 7.19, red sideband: 7.03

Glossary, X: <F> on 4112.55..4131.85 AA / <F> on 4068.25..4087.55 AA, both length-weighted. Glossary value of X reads 1.10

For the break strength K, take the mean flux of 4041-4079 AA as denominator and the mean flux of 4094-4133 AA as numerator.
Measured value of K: 1.02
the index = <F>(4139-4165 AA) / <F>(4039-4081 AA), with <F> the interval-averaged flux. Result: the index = 0.96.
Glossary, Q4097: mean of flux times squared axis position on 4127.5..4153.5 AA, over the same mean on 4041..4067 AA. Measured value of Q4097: 1.01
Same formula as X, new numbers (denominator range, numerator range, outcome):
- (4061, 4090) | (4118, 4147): 1.07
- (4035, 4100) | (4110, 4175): 0.99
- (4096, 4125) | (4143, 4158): 0.92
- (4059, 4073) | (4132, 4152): 1.01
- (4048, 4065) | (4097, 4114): 0.95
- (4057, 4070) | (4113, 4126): 1.13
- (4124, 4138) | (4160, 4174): 0.88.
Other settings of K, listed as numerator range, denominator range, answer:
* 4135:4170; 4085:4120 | 0.97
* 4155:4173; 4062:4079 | 0.97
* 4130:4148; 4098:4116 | 1.02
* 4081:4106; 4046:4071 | 0.98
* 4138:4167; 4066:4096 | 0.98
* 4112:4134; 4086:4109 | 1.08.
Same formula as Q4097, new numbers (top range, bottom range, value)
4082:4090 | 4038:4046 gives 1.04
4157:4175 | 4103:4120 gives 0.93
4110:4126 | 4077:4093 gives 1.11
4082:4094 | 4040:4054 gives 1.01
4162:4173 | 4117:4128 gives 0.82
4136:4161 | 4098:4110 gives 1.03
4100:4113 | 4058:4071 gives 1.04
